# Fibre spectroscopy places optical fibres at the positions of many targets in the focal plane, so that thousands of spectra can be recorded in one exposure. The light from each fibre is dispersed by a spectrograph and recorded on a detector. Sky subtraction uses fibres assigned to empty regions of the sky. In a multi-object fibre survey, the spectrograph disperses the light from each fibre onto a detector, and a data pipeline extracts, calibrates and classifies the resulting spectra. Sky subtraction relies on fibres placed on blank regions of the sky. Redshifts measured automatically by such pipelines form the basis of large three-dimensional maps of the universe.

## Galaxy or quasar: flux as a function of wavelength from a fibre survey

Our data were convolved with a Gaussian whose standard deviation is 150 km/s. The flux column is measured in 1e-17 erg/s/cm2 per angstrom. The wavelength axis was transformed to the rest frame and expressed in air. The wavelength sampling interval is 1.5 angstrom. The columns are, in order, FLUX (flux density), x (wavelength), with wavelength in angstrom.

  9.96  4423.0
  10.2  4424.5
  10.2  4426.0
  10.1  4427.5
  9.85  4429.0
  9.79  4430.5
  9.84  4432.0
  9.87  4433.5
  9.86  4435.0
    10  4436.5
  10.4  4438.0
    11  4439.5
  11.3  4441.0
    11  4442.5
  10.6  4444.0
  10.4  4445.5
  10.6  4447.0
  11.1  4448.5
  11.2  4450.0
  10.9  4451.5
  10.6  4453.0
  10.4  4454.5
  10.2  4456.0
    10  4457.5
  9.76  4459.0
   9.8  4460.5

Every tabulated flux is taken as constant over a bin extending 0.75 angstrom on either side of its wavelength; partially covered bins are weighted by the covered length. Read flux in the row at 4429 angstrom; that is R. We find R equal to 9.85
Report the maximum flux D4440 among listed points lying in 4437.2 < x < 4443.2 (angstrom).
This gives 11.3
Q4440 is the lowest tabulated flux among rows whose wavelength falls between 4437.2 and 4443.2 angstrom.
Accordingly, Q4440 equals 10.4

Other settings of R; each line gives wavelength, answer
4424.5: 10.2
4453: 10.6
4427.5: 10.1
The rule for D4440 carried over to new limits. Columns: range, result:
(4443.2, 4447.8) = 10.6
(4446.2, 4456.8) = 11.2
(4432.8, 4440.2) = 11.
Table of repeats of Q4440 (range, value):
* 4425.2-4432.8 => 9.79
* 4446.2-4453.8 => 10.6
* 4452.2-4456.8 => 10.2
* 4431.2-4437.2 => 9.84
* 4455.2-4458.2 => 10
